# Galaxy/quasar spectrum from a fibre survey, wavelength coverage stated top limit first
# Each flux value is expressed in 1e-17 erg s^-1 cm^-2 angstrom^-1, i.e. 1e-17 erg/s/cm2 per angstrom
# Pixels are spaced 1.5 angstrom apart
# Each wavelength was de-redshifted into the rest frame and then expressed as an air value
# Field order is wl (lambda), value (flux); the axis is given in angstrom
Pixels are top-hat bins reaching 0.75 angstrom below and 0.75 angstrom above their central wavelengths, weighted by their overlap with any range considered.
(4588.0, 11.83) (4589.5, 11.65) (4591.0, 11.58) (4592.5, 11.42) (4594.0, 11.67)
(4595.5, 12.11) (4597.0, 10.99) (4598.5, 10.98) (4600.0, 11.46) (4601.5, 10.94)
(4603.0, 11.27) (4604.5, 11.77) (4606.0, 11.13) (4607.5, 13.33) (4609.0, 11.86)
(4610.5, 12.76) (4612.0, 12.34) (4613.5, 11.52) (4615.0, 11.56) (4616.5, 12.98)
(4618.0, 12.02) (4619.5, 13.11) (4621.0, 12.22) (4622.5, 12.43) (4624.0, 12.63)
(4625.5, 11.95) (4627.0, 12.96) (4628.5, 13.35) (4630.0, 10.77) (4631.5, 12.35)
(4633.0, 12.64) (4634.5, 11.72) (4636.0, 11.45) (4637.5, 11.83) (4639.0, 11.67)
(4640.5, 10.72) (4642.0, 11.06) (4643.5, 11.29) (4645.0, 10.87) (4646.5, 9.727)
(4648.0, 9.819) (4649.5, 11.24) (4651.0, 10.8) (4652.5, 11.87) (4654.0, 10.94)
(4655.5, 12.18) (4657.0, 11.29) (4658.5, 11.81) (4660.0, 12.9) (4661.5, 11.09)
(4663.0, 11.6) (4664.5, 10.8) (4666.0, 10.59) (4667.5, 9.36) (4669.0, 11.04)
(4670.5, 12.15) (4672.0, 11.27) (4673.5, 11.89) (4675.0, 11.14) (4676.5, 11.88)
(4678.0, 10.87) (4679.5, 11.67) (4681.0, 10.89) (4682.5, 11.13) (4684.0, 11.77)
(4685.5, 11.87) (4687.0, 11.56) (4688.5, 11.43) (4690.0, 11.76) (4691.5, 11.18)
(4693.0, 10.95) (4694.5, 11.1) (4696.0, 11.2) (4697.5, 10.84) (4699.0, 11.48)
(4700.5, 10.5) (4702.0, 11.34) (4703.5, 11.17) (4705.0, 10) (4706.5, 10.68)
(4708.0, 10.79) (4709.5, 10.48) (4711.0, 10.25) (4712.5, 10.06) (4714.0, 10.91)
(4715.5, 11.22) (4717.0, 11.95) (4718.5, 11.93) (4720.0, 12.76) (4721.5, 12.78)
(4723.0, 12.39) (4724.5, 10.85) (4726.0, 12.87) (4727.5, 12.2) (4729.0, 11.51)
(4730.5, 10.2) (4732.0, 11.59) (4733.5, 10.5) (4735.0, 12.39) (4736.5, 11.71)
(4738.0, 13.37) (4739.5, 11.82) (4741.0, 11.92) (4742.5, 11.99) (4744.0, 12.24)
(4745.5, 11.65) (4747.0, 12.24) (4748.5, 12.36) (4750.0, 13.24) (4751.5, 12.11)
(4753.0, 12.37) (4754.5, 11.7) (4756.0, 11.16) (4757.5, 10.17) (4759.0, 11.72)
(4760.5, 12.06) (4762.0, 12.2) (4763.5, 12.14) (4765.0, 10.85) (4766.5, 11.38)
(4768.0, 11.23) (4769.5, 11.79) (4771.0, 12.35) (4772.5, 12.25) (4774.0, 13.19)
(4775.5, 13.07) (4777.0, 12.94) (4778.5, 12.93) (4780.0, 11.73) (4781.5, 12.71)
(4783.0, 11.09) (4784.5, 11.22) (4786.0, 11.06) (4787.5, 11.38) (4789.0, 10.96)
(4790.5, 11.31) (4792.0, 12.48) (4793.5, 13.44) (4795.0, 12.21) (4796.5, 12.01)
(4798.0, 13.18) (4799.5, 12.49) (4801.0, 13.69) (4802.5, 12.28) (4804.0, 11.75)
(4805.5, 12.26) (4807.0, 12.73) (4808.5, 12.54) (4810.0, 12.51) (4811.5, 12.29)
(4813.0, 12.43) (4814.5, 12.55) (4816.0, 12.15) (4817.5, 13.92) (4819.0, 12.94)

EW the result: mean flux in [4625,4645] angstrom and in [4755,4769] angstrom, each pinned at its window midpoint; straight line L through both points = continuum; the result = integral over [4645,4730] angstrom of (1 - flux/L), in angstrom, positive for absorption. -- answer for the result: 2.7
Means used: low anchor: 11.8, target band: 11.3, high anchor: 11.4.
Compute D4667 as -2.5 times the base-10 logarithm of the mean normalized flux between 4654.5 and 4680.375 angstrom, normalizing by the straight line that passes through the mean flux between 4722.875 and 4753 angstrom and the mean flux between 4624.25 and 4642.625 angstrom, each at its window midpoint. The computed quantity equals 0.05 mag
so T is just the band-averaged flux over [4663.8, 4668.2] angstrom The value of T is 10.3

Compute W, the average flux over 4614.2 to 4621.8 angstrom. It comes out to 12.4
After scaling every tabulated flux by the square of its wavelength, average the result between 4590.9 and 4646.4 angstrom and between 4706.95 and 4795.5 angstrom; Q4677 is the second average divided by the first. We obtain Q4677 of 1.1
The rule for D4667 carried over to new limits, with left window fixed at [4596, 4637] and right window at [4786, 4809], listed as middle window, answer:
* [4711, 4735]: 0.06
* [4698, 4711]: 0.13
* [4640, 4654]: 0.12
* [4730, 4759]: 0.03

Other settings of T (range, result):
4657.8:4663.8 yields 11.8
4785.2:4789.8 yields 11.1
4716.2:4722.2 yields 12.3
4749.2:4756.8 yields 12.1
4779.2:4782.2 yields 12.2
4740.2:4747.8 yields 12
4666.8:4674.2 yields 11.1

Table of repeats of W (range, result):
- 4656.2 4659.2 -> 11.6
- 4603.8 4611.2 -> 12.2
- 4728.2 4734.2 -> 11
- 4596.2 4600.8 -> 11.2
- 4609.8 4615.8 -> 12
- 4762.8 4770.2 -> 11.5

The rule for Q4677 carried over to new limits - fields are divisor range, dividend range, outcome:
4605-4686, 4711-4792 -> 1.06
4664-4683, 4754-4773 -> 1.08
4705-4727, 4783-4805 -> 1.10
